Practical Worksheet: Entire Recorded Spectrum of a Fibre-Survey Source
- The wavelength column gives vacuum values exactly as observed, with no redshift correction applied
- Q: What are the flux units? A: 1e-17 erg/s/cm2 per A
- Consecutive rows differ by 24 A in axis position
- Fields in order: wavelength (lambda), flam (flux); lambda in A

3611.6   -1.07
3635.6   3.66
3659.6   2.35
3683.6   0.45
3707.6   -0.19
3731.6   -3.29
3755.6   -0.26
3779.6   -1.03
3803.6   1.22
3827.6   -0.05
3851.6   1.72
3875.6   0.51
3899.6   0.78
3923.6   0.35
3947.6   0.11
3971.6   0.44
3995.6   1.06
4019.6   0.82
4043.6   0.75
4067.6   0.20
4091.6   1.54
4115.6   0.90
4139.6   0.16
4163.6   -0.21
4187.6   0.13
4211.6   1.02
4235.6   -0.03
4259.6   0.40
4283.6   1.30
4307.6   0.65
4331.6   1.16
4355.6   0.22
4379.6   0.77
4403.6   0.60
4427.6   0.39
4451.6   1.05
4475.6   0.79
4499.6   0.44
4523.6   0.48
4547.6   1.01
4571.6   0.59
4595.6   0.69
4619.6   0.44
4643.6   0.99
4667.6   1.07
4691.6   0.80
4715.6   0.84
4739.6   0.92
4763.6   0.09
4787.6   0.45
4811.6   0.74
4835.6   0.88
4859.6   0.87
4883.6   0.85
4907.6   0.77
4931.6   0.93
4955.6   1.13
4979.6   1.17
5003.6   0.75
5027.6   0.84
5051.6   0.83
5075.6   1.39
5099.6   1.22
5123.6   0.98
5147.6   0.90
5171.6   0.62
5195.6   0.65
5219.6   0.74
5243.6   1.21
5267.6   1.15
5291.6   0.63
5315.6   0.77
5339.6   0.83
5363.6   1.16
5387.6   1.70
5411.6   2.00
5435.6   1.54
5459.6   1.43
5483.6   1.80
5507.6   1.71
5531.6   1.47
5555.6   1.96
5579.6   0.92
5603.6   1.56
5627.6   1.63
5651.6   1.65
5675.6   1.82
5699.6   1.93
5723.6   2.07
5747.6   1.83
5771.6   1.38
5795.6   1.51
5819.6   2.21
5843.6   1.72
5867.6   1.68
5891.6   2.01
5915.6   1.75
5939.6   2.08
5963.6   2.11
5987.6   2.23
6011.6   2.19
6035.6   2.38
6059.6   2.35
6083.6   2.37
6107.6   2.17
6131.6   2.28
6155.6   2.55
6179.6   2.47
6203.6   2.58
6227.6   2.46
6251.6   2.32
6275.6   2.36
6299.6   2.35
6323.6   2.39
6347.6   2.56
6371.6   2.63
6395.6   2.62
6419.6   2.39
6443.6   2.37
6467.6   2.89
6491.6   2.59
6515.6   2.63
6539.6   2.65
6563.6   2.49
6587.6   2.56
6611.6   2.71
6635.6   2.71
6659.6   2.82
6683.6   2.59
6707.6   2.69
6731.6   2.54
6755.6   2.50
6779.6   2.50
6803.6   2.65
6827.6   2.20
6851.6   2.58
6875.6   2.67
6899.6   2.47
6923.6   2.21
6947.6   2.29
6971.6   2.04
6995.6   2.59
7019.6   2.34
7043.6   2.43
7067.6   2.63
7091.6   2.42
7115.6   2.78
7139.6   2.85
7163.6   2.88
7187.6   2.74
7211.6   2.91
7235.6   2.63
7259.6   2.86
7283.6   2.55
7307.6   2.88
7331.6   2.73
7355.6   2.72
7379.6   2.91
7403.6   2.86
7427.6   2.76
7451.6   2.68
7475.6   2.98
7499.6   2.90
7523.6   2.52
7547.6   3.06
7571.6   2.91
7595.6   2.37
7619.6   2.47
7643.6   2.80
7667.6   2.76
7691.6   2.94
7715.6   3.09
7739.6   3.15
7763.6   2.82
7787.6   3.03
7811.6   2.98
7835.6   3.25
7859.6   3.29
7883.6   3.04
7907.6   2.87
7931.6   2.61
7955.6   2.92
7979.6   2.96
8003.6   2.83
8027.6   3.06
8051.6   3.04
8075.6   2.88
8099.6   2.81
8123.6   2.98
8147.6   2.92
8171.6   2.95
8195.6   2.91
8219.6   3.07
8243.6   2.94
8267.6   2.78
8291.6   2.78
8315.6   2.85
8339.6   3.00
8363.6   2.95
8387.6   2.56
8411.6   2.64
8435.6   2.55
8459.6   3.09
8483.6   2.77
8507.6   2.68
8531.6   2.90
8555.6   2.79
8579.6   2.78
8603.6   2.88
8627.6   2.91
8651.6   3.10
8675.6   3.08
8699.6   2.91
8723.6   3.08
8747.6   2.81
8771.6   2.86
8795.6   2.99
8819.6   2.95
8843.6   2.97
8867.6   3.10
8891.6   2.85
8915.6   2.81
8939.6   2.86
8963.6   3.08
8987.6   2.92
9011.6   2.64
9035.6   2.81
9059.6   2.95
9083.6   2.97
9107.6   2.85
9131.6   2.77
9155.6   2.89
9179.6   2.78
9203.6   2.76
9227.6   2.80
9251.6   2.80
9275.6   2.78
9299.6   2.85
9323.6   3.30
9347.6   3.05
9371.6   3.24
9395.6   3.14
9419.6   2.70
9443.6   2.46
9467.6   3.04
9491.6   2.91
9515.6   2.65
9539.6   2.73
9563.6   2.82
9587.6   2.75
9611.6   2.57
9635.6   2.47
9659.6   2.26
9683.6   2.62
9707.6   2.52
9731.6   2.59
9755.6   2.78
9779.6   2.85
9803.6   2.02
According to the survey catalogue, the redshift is 0.35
